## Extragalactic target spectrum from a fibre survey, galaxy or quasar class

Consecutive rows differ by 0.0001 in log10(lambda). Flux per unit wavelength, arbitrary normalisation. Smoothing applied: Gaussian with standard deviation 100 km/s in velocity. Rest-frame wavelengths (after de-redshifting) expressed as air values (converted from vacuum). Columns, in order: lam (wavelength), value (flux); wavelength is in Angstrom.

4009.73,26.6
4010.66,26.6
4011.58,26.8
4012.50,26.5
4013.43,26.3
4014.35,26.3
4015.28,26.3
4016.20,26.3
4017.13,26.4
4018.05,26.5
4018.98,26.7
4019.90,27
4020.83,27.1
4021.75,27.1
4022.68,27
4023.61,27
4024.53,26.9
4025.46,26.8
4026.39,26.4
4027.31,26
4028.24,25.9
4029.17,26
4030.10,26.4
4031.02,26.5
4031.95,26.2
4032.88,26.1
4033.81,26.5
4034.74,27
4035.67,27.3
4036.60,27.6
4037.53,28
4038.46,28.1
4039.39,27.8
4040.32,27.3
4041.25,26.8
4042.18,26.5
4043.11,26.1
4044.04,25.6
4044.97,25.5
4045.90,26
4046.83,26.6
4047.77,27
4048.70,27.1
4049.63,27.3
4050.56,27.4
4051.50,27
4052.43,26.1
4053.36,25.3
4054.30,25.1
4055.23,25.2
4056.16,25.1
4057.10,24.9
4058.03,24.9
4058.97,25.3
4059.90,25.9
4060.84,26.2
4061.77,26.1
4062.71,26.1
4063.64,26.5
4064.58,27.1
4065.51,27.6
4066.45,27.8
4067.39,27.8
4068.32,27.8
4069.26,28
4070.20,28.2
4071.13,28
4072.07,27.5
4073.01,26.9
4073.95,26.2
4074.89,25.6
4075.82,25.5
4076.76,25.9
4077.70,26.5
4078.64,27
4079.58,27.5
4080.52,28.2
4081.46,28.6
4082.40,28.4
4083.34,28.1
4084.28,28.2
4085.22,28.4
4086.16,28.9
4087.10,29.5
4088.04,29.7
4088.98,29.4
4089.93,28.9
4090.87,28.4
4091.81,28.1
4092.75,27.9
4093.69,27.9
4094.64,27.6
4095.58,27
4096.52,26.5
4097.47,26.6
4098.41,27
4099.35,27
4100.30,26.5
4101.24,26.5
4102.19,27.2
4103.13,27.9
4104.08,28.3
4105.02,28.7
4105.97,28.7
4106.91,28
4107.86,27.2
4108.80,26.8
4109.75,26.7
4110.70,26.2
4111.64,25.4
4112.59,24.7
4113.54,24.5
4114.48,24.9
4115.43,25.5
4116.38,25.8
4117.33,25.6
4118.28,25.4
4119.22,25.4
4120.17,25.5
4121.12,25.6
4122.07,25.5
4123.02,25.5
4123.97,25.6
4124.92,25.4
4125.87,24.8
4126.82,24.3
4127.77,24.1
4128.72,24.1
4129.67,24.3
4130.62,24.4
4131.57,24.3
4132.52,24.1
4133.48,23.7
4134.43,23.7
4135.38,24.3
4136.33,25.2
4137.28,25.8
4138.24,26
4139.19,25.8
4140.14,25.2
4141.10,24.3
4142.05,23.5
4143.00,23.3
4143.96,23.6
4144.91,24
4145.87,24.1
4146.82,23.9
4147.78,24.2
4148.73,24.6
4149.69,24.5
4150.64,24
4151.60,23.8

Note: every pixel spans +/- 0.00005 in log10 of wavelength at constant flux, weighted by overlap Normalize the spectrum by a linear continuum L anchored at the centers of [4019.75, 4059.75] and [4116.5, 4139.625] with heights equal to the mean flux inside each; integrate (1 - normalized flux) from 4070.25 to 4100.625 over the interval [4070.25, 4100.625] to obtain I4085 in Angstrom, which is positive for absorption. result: -2.3 Angstrom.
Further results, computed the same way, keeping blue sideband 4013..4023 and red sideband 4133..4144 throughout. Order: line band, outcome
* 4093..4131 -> -1.67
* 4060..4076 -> -0.76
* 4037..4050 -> -0.32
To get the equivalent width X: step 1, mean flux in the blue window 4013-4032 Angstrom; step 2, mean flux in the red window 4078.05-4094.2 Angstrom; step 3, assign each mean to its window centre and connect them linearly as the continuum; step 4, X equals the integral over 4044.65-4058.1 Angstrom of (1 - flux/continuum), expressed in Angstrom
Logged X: 0.64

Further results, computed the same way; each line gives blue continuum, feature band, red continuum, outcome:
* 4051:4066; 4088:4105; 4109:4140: -1.49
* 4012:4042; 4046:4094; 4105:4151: -2.05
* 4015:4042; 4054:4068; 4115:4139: 0.03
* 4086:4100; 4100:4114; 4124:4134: -0.16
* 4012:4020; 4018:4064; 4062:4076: 0.55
